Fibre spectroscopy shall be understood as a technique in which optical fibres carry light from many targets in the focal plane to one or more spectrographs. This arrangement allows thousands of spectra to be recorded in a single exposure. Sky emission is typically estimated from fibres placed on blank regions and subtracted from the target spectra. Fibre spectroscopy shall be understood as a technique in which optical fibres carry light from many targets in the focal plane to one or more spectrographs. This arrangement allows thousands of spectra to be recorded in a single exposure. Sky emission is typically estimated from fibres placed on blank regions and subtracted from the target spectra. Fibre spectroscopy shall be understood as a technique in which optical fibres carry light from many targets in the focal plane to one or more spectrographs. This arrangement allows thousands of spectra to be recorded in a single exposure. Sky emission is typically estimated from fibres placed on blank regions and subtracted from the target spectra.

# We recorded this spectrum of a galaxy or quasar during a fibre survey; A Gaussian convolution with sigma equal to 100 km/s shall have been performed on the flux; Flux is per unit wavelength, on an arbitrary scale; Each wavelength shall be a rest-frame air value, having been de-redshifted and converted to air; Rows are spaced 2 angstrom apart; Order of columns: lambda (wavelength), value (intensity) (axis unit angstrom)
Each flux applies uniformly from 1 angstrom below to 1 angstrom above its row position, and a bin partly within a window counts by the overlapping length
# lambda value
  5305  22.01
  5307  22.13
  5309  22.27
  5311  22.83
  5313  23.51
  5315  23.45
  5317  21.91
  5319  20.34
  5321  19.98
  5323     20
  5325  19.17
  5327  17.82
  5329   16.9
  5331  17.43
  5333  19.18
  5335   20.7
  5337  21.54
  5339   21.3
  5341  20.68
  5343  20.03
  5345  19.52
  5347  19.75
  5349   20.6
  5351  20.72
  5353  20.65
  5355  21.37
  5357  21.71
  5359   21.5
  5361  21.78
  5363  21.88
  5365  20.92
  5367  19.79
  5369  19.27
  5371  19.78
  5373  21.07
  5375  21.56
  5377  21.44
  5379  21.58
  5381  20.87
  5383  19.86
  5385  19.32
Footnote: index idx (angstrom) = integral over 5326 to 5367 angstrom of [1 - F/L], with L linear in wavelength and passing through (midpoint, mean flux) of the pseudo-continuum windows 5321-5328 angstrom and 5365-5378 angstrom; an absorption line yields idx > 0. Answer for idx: -1.0 angstrom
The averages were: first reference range 19.1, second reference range 20.5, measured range 20.3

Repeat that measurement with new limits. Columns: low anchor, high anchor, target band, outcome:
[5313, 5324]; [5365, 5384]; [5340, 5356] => 0.4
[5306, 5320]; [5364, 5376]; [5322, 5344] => 2.2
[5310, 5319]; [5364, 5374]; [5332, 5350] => 0.9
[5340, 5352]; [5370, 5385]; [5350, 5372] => -0.4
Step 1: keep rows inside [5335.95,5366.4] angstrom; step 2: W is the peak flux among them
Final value 21.88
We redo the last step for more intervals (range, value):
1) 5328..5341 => 21.54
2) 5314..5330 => 23.45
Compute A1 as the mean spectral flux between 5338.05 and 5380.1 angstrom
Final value 20.8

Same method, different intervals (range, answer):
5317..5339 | 19.5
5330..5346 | 20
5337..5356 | 20.6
